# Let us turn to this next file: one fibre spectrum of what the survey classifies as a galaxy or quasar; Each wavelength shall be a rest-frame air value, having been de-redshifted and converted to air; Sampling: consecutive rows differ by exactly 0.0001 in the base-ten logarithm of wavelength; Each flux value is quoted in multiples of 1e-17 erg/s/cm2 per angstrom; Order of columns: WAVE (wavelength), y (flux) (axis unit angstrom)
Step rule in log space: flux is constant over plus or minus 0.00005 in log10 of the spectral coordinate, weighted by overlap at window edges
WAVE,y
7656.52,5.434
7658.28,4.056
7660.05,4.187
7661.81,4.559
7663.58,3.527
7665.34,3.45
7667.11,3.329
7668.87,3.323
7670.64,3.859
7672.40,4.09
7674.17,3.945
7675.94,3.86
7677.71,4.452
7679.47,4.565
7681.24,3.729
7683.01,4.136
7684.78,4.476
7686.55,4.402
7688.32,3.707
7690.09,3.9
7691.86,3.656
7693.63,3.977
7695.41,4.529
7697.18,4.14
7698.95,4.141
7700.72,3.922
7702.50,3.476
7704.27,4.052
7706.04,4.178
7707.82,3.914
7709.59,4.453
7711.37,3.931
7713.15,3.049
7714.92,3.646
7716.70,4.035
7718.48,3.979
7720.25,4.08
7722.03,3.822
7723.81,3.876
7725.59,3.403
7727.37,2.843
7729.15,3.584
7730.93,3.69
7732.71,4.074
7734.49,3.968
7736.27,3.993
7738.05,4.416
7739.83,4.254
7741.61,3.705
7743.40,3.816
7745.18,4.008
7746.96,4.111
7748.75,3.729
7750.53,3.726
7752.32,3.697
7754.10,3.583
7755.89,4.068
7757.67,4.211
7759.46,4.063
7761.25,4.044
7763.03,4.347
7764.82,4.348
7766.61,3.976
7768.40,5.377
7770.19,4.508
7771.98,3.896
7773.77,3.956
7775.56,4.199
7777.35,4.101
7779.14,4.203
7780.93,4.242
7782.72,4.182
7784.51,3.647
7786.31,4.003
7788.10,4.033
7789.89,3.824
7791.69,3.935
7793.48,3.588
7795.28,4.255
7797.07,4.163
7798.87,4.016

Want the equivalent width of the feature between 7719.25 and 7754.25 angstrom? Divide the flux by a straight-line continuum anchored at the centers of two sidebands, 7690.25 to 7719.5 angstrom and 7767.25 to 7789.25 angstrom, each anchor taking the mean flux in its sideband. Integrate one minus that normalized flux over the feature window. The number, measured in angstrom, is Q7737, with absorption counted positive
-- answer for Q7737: 1.9 angstrom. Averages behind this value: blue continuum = 3.94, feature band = 3.83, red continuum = 4.19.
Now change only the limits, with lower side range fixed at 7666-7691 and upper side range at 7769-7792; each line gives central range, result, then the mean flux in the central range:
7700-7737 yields 1.9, 3.81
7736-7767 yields 0.3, 4.01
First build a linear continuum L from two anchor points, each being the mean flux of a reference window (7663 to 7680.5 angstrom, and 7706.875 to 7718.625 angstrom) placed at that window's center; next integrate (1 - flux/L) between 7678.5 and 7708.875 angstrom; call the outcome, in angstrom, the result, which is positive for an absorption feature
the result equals -1.65 angstrom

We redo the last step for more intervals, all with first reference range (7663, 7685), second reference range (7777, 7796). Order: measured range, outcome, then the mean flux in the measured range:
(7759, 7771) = -1.3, 4.39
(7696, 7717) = 0.0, 3.92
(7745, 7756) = 0.4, 3.82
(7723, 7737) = 1.0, 3.67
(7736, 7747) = -0.2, 4.04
